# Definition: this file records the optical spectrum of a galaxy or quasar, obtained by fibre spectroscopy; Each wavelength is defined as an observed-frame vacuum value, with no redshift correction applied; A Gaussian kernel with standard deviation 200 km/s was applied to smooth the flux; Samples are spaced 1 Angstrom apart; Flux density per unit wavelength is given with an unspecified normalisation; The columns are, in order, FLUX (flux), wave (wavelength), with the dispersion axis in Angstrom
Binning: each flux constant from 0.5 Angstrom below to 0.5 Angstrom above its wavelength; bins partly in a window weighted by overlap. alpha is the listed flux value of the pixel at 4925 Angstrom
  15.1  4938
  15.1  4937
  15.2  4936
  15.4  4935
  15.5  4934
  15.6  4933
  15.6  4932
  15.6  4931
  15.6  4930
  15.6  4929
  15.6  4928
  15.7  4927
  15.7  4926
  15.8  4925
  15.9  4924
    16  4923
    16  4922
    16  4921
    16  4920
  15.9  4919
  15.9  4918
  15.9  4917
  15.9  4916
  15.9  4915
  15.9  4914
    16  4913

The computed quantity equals 15.8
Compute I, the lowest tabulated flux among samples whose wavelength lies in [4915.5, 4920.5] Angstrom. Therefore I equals 15.9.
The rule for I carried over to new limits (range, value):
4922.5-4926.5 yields 15.7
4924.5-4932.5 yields 15.6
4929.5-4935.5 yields 15.4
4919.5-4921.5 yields 16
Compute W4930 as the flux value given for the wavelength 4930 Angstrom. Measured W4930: 15.6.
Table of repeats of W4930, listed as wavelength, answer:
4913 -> 16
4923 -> 16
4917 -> 15.9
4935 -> 15.4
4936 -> 15.2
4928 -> 15.6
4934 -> 15.5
